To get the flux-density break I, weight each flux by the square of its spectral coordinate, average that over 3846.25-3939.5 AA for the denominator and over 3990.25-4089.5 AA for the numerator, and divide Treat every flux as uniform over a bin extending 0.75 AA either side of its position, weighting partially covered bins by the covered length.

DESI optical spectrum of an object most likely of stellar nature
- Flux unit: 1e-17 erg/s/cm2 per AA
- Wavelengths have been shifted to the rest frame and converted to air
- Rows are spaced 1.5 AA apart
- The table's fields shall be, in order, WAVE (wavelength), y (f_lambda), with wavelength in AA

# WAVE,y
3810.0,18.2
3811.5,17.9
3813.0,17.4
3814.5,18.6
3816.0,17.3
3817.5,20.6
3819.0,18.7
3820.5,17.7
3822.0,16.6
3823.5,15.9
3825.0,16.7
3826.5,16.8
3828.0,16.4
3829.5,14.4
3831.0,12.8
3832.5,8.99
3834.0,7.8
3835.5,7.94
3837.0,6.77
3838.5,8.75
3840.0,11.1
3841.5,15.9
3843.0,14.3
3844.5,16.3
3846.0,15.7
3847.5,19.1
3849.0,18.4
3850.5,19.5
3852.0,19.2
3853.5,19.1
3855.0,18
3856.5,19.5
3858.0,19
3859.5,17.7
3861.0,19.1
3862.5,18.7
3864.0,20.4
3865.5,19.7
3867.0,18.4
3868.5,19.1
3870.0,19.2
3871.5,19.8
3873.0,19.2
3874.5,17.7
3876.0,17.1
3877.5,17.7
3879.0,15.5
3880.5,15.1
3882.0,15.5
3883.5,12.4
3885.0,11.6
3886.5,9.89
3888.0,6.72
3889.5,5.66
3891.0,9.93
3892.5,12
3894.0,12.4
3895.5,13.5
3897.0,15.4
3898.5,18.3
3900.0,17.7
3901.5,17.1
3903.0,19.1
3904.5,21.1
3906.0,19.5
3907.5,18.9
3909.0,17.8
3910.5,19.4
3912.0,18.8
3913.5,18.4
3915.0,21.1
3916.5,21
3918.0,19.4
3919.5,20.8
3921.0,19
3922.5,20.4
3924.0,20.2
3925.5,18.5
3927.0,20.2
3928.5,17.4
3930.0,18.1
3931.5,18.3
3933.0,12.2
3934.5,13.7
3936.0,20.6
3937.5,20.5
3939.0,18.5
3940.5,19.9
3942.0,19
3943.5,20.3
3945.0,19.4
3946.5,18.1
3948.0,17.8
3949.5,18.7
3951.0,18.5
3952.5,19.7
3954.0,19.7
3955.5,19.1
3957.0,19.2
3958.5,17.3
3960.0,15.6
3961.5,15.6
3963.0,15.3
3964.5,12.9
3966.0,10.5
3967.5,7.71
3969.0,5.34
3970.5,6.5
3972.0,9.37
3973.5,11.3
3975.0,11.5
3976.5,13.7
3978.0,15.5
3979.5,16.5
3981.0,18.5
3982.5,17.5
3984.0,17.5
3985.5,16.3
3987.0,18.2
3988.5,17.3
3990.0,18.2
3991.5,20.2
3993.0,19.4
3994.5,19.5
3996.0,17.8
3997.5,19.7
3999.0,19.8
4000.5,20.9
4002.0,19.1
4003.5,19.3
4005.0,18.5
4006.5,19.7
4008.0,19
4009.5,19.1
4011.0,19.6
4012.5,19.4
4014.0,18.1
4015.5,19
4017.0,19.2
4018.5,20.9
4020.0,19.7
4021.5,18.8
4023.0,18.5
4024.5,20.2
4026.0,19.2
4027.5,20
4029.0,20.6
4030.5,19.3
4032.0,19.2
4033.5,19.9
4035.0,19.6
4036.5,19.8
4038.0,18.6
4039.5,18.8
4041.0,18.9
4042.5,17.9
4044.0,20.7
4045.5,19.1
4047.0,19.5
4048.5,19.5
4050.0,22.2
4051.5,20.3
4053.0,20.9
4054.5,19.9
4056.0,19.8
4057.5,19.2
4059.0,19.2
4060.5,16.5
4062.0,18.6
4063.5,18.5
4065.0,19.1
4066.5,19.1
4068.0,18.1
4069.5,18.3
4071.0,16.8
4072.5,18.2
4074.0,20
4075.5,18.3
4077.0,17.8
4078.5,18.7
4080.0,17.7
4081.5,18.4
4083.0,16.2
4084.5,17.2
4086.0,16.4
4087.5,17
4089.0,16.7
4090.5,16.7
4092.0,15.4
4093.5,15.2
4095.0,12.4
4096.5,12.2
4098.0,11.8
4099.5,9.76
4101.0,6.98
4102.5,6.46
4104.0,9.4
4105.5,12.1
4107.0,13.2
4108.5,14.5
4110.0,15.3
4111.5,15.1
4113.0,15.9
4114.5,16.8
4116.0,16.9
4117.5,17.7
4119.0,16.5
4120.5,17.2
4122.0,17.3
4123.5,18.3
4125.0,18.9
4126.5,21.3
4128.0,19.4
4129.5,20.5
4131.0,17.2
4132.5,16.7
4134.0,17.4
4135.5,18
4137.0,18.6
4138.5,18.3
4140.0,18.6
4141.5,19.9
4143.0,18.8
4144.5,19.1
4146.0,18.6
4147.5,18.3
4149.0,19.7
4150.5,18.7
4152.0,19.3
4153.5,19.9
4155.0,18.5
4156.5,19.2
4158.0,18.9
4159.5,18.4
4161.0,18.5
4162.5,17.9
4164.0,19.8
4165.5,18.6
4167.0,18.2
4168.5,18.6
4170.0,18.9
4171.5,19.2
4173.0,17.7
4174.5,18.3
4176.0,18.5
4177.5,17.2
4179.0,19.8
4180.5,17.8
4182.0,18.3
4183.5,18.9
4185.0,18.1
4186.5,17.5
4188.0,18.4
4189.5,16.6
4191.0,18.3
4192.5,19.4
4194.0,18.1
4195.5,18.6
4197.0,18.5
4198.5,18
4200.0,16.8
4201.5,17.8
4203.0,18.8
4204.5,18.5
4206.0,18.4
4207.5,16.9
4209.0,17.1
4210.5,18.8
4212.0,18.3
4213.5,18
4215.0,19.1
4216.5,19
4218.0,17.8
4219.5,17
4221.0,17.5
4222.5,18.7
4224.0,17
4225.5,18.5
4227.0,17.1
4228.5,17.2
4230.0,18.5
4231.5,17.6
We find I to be 1.18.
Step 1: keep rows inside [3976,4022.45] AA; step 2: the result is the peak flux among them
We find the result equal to 20.9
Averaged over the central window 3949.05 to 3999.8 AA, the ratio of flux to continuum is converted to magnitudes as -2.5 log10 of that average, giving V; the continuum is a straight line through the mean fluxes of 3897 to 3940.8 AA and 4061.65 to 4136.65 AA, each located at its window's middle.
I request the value 0.136 mag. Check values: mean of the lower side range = 18.8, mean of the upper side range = 16.3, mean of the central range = 15.9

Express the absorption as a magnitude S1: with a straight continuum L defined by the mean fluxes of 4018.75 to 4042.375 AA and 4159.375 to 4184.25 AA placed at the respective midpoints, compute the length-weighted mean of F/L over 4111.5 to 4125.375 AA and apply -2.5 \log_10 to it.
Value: 0.10 mag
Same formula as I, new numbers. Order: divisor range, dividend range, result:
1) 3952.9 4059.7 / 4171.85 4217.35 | 1.12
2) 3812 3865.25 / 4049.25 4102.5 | 1.19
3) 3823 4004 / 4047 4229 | 1.19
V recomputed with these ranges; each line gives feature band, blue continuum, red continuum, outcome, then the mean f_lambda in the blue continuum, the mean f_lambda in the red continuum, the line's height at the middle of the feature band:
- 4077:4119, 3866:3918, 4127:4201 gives 0.22 mag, 16.3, 18.5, 18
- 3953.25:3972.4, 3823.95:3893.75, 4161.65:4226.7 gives 0.20 mag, 15.2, 18.2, 16.1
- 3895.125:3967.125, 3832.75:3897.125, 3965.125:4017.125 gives -0.14 mag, 15.2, 16.5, 15.9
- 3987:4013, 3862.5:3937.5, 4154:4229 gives -0.10 mag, 17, 18.2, 17.4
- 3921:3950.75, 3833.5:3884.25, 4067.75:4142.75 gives -0.13 mag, 16.5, 16.3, 16.4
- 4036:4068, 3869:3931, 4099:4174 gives -0.13 mag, 16.8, 17.2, 17.1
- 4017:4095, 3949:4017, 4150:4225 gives -0.08 mag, 16.7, 18.3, 17.3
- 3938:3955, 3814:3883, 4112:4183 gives -0.12 mag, 16.5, 18.4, 17.1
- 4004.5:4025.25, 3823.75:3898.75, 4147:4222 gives -0.16 mag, 15.2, 18.4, 16.7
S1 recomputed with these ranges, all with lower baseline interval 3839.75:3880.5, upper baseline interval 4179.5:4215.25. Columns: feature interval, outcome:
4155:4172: -0.04 mag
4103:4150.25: 0.05 mag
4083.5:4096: 0.15 mag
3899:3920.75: -0.07 mag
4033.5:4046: -0.07 mag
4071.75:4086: 0.01 mag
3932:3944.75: -0.01 mag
